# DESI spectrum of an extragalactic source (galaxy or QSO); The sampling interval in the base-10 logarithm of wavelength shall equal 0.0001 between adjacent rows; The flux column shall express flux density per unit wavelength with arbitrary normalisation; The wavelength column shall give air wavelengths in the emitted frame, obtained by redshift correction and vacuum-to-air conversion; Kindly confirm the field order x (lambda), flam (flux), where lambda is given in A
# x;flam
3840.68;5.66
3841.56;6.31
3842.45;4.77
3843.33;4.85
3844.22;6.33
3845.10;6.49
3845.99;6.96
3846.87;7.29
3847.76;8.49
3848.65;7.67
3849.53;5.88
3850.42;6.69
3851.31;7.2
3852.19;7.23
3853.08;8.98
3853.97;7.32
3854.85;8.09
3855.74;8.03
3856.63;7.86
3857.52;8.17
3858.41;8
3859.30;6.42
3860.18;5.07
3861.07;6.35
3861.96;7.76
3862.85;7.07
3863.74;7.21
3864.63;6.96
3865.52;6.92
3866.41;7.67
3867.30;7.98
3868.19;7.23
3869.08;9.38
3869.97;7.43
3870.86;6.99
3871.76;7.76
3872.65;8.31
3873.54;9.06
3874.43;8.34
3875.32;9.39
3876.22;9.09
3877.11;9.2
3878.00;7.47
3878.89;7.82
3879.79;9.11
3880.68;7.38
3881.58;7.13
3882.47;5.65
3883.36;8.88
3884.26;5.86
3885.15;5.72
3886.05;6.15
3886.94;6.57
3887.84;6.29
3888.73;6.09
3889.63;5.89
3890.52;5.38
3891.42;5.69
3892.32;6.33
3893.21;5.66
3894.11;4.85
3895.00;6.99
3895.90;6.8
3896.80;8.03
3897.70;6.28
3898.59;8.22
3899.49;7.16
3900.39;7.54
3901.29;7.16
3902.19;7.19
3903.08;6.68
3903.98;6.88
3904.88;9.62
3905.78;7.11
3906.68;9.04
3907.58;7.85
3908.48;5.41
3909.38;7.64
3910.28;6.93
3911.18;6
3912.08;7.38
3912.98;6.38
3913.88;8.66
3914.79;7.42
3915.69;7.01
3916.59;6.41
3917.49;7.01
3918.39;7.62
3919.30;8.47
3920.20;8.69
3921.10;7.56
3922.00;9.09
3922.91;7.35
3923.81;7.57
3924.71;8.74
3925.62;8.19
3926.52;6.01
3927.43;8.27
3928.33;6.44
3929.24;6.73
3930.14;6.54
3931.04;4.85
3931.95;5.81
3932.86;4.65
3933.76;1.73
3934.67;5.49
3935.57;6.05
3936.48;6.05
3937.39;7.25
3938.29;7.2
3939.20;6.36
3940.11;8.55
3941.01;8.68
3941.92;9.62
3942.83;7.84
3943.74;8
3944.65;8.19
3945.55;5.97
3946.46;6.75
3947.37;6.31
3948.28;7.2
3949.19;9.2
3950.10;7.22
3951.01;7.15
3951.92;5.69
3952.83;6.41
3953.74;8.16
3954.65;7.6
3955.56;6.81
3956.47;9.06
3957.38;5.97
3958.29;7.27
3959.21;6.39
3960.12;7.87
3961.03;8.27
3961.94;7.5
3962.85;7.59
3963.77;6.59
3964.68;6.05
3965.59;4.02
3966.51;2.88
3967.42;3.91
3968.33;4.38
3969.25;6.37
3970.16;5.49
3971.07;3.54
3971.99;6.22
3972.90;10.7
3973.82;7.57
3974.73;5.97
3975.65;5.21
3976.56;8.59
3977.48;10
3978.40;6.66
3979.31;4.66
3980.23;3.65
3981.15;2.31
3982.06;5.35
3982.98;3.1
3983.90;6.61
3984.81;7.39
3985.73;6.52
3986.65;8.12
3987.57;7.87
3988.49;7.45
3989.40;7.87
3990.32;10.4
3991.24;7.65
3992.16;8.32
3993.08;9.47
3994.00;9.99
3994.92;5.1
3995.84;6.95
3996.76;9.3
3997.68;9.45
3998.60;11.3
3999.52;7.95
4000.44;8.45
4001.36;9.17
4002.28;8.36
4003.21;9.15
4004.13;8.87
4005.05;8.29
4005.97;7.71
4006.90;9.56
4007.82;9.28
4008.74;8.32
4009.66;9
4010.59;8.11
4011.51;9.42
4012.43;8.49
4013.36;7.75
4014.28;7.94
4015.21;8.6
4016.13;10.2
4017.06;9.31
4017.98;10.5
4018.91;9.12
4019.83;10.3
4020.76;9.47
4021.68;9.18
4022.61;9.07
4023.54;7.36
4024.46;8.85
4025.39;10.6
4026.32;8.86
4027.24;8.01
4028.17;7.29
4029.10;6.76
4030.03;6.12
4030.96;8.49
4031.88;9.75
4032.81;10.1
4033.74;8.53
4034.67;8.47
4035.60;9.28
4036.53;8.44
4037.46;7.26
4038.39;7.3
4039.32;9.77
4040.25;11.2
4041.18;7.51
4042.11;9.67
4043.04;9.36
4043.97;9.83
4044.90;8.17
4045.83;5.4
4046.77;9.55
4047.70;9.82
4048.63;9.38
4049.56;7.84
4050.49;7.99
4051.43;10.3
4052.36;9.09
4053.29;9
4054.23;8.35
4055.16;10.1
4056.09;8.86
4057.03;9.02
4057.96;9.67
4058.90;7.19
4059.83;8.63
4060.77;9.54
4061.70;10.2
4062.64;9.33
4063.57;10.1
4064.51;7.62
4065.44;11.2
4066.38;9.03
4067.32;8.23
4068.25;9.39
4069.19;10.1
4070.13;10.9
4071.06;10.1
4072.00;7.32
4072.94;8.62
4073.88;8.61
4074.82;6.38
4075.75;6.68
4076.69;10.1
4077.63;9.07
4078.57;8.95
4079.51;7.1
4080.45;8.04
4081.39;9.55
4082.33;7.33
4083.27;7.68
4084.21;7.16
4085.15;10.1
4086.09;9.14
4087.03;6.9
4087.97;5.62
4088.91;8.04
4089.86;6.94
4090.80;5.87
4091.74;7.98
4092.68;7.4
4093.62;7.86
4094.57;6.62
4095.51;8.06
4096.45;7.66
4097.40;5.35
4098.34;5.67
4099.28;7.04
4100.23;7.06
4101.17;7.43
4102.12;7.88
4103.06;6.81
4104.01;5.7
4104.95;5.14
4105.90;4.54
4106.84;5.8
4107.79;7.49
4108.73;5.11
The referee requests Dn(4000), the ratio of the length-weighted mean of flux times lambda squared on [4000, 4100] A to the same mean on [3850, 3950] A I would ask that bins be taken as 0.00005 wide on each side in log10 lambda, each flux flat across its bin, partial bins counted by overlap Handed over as 1.28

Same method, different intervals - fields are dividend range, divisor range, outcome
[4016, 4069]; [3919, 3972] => 1.38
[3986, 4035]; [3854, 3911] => 1.27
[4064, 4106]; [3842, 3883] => 1.17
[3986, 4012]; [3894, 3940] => 1.28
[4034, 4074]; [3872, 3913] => 1.36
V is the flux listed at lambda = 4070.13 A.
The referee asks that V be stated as 10.9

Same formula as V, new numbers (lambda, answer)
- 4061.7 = 10.2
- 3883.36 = 8.88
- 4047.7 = 9.82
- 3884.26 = 5.86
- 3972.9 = 10.7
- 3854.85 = 8.09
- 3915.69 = 7.01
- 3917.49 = 7.01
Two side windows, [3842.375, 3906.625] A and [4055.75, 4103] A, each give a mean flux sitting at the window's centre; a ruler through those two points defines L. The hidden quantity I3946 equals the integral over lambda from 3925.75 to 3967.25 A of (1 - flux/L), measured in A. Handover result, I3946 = 4.4 A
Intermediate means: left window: 7.21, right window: 8.19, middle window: 6.75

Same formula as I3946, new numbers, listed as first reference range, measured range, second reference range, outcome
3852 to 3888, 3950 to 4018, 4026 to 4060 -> 7.31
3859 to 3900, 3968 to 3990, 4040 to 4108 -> 3.81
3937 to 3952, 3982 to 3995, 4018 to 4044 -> 1.01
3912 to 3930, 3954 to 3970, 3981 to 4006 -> 2.77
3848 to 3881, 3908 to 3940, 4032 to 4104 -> 4.26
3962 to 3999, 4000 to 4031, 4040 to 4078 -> -3.88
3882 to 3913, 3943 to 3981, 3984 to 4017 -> 5.86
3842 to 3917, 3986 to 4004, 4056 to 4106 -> -2.02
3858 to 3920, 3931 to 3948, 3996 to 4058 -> 2.56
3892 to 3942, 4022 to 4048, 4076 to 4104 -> -4.23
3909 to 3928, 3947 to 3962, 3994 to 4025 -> 1.38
